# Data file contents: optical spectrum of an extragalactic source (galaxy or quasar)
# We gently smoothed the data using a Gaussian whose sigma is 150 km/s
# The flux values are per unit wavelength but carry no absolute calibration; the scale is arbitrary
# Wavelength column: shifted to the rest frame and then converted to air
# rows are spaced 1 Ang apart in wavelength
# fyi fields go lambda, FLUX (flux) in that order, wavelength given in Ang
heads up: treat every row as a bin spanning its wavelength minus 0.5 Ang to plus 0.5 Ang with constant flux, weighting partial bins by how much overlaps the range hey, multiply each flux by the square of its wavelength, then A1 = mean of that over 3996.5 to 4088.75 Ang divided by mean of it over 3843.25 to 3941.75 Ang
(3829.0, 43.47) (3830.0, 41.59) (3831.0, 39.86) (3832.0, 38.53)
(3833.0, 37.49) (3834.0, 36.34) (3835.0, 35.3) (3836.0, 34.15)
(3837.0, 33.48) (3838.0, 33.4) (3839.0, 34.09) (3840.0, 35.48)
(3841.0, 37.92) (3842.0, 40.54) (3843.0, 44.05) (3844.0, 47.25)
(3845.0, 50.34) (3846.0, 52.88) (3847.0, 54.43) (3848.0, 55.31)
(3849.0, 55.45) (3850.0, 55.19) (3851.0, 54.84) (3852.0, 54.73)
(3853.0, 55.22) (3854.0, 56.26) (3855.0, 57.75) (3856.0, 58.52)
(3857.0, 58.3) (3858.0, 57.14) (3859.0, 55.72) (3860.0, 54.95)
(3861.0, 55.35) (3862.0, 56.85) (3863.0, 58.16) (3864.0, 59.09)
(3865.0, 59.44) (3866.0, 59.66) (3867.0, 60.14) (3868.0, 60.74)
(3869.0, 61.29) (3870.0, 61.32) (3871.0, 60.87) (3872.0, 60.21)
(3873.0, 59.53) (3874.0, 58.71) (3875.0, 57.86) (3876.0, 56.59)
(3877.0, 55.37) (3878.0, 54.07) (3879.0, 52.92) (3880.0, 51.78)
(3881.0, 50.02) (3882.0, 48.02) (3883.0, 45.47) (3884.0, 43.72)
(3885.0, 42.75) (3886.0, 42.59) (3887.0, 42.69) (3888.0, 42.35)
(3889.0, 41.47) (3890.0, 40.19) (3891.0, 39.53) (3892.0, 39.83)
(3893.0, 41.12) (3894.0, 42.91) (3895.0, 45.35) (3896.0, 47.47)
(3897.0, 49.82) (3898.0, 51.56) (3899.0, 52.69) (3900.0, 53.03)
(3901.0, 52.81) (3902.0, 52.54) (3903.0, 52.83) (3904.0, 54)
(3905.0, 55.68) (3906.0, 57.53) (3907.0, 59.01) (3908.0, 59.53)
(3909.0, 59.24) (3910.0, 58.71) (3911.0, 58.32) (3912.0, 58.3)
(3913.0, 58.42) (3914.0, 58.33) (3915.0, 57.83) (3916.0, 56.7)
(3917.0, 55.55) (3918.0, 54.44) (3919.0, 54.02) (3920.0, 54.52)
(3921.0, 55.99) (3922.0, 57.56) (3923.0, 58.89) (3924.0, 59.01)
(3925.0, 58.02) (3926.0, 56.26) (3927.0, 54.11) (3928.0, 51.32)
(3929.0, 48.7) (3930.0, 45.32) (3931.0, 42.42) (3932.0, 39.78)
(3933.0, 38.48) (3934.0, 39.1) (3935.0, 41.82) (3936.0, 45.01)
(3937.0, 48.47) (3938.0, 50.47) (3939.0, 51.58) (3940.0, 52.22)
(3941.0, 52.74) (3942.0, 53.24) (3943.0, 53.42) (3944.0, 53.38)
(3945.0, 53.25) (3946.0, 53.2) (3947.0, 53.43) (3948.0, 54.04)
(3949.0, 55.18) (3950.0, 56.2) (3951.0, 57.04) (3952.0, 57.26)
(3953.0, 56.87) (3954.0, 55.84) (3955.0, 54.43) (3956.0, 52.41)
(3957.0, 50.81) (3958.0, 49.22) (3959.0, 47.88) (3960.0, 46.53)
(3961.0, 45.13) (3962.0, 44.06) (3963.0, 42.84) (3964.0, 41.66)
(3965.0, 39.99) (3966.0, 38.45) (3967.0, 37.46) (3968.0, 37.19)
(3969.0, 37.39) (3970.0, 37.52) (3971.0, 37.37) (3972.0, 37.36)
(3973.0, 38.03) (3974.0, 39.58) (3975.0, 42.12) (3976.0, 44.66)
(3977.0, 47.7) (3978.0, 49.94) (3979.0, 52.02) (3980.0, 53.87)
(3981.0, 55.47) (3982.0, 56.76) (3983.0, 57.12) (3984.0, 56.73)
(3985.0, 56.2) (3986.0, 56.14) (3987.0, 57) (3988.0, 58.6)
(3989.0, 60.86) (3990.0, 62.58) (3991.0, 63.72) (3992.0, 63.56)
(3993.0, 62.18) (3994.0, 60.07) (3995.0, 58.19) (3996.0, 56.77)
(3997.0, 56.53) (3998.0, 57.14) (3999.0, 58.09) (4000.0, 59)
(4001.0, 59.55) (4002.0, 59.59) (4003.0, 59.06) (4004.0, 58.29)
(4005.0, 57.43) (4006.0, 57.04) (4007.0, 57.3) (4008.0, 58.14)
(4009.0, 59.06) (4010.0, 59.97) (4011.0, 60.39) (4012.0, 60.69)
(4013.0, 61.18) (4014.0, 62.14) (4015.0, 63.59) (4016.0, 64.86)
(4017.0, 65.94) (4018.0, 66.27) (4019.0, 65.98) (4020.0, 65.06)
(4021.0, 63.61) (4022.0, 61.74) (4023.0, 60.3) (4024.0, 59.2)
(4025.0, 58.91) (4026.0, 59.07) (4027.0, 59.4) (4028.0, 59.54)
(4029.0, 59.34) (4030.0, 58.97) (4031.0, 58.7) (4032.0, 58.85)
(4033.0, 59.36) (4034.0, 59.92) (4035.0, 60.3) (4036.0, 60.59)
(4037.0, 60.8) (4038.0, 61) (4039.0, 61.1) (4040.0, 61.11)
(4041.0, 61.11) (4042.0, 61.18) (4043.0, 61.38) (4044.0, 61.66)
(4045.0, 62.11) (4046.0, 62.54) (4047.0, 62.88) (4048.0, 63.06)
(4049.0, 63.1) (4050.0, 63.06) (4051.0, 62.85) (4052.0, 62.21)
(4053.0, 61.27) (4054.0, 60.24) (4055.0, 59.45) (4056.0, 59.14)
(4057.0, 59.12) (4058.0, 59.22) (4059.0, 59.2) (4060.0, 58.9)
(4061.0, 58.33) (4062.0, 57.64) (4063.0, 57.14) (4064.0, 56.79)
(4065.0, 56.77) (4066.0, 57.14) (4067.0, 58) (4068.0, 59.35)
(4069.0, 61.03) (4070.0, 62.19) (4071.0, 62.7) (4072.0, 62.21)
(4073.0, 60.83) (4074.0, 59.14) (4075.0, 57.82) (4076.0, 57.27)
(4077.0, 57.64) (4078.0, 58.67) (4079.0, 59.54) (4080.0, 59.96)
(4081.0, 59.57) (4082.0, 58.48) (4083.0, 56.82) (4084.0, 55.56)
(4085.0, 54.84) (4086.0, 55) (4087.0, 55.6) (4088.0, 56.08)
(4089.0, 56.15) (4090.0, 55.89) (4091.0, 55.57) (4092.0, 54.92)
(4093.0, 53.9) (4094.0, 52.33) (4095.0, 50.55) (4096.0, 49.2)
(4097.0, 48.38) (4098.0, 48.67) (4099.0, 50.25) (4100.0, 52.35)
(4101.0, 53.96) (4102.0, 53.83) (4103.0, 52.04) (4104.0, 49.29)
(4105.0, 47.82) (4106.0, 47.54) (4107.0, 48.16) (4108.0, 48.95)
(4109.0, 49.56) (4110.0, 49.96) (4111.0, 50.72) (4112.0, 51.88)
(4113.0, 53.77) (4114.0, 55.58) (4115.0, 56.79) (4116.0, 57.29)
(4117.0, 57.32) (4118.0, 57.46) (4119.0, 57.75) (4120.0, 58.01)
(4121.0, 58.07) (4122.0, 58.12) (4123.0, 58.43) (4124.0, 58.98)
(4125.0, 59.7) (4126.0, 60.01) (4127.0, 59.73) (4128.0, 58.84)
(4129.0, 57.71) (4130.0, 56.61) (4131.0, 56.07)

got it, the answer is 1.22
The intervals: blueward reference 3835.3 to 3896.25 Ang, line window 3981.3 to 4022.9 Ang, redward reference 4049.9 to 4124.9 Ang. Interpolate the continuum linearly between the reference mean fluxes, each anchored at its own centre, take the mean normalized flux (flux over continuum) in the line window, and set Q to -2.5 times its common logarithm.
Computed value -0.12 mag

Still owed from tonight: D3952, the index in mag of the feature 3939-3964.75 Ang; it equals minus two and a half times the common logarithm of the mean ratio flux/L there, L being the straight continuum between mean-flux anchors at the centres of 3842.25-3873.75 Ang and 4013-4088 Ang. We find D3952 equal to 0.13 mag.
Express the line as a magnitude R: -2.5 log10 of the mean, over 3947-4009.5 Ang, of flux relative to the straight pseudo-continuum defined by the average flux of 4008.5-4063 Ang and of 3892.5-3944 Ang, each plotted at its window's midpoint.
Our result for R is 0.092 mag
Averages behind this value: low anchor 52.3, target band 52.2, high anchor 61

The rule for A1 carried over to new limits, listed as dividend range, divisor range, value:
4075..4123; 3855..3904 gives 1.16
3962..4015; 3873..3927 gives 1.06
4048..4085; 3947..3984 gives 1.31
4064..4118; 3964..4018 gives 1.07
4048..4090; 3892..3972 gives 1.25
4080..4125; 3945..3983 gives 1.21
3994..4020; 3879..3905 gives 1.36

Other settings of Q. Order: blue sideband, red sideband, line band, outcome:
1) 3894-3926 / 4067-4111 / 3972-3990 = 0.07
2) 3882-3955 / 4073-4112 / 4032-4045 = -0.15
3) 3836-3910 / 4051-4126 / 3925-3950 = 0.07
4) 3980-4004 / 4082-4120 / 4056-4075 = -0.08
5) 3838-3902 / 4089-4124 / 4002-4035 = -0.16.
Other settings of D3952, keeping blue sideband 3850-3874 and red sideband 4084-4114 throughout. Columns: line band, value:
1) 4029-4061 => -0.139 mag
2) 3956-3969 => 0.264 mag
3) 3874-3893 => 0.214 mag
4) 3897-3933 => 0.046 mag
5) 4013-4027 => -0.160 mag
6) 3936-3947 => 0.083 mag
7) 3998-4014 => -0.088 mag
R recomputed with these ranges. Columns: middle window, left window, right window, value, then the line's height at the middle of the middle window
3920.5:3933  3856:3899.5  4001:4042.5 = 0.07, 55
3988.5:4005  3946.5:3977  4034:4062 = -0.14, 52.2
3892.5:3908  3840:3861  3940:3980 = -0.03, 50.3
